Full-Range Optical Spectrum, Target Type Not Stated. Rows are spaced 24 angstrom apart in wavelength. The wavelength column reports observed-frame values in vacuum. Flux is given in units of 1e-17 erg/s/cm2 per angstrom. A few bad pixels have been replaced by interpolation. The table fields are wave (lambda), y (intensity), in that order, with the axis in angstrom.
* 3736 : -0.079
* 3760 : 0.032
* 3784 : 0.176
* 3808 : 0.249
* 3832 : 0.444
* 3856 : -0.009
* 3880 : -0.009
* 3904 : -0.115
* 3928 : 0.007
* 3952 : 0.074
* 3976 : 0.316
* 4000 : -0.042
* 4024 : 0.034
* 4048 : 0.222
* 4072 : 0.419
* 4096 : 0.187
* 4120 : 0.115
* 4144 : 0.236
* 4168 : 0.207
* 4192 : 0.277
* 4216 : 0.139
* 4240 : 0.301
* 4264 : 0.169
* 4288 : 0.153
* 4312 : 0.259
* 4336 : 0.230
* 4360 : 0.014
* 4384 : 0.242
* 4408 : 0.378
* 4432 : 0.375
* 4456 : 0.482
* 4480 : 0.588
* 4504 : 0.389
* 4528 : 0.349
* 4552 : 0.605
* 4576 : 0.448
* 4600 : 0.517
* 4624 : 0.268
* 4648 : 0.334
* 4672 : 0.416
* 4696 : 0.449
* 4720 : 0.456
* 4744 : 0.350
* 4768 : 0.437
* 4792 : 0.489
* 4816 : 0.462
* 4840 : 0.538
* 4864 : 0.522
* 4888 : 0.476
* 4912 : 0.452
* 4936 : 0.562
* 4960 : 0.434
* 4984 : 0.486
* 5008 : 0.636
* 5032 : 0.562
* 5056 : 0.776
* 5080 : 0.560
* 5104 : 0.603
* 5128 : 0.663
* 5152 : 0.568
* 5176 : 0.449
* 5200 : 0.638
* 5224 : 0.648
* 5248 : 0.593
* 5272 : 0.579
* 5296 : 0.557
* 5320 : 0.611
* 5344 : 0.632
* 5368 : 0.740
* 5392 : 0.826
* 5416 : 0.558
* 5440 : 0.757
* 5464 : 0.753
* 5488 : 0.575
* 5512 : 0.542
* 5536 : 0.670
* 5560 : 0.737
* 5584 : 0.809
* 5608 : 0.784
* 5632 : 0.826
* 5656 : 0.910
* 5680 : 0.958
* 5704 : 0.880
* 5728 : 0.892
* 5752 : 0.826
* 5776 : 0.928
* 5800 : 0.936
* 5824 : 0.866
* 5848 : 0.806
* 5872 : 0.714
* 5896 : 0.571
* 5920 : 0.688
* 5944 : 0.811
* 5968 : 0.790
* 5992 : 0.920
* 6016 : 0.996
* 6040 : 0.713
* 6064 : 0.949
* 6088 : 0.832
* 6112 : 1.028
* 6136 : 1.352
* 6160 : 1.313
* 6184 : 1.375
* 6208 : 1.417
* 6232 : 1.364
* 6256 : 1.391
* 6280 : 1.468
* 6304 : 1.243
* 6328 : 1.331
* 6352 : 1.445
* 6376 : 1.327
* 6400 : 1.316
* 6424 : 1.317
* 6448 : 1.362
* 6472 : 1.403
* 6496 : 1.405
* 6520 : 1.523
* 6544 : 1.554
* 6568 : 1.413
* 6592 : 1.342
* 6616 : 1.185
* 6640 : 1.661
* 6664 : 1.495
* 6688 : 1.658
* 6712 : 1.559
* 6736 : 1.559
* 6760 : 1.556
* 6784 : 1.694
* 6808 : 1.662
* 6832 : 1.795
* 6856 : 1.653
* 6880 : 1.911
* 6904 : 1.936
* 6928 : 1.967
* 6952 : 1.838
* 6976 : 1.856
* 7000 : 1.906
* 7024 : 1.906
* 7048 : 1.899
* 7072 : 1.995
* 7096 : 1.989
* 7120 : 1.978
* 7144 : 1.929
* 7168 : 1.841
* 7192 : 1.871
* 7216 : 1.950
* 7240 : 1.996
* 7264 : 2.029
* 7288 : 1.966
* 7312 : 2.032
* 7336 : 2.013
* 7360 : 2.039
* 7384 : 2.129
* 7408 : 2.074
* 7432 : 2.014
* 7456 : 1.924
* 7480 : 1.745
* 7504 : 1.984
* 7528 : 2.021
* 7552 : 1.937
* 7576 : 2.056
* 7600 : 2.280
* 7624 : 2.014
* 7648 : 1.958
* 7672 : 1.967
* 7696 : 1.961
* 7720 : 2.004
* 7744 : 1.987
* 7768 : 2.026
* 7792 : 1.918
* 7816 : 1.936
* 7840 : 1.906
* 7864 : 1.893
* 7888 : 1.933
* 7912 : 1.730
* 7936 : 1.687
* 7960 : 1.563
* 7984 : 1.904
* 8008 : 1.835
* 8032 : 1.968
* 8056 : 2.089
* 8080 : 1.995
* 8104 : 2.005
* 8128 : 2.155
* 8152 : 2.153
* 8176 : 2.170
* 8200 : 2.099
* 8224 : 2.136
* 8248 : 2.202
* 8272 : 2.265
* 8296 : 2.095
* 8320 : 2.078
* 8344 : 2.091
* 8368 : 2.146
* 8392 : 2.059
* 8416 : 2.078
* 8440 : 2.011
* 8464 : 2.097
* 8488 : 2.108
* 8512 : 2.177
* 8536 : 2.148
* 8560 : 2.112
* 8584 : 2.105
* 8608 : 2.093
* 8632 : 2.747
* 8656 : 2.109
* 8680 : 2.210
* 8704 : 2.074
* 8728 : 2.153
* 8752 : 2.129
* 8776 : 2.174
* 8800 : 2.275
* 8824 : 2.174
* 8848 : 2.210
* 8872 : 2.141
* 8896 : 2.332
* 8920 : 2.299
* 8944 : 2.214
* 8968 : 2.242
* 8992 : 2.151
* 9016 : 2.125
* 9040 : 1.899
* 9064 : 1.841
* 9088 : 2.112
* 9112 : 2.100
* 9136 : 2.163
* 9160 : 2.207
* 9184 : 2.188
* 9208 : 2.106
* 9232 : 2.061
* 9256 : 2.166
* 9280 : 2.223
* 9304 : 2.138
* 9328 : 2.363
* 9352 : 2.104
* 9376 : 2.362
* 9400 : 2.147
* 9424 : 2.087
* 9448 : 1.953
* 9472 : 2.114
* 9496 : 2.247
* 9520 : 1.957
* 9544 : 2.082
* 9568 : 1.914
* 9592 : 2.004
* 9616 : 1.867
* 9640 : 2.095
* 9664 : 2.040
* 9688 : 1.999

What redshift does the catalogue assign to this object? 0.54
